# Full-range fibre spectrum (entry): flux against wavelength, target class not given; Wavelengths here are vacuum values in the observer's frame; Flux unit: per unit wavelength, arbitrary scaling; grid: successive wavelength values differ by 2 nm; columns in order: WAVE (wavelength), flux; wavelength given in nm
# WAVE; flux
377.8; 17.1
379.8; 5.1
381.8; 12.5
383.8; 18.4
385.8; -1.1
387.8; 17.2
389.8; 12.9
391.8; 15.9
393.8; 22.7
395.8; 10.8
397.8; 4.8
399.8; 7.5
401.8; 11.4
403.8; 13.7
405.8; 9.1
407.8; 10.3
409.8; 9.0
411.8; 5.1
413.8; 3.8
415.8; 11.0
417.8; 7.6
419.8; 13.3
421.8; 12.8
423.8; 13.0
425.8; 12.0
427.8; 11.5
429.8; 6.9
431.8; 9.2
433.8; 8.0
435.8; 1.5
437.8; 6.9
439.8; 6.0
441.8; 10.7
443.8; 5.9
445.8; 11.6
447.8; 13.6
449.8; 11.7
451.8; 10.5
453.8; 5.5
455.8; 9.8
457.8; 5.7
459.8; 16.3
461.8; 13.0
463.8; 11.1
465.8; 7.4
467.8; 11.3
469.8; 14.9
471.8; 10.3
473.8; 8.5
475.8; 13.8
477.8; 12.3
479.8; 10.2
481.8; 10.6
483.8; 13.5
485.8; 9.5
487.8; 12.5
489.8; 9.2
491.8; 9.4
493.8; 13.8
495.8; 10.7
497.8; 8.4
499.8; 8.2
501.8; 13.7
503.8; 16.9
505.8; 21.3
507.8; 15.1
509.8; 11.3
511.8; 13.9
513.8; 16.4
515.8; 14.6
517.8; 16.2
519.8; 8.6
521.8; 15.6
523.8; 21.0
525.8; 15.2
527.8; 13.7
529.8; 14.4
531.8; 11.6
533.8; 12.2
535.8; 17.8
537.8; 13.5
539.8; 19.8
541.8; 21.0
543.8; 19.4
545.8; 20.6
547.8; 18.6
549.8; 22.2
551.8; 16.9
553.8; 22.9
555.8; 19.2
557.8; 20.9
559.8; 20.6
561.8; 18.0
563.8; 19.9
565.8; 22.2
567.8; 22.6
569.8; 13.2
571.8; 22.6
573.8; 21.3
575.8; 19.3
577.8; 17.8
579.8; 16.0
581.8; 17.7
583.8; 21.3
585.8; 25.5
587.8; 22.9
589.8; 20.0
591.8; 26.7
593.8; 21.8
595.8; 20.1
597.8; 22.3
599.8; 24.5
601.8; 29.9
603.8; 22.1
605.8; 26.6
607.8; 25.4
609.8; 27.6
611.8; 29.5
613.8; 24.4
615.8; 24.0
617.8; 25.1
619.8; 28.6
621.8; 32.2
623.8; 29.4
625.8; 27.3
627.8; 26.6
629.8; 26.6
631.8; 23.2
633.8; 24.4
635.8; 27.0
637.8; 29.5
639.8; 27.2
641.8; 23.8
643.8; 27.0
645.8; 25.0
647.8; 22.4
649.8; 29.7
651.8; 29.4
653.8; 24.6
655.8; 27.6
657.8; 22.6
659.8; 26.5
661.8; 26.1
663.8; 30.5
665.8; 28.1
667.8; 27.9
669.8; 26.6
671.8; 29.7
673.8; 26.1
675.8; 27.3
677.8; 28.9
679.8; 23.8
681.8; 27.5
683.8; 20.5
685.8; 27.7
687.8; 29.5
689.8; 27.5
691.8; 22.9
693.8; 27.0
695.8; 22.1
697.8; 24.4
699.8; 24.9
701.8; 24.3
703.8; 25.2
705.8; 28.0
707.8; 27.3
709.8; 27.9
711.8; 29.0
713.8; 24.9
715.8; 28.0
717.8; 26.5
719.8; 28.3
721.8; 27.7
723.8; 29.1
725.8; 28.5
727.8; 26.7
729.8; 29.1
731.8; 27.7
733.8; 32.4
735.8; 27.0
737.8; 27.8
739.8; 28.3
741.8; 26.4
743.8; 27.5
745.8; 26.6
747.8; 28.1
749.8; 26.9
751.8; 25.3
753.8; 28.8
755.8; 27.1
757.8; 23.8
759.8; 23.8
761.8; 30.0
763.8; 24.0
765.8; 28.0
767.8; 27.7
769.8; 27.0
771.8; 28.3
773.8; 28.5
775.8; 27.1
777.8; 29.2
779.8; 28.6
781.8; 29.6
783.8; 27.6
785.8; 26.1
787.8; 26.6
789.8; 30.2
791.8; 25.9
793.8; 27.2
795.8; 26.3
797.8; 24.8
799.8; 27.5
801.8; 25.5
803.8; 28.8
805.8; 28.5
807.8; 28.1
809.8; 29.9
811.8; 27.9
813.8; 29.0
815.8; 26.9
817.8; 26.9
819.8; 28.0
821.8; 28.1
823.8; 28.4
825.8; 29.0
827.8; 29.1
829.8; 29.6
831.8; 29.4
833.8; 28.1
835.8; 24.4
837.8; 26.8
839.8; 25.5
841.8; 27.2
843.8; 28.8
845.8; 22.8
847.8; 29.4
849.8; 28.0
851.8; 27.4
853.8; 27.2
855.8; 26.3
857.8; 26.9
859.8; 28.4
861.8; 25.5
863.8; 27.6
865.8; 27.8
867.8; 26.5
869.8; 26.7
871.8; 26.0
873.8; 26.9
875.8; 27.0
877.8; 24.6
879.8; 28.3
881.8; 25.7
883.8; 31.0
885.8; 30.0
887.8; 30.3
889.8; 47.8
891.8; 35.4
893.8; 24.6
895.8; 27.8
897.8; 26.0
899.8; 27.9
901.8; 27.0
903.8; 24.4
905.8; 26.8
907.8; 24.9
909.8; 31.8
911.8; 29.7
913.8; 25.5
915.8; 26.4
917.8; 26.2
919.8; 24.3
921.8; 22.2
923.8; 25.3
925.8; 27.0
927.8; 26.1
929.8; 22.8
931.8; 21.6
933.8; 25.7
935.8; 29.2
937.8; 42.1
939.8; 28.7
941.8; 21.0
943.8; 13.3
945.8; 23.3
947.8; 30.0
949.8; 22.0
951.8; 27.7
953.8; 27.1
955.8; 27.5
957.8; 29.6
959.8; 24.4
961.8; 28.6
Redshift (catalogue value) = 0.35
